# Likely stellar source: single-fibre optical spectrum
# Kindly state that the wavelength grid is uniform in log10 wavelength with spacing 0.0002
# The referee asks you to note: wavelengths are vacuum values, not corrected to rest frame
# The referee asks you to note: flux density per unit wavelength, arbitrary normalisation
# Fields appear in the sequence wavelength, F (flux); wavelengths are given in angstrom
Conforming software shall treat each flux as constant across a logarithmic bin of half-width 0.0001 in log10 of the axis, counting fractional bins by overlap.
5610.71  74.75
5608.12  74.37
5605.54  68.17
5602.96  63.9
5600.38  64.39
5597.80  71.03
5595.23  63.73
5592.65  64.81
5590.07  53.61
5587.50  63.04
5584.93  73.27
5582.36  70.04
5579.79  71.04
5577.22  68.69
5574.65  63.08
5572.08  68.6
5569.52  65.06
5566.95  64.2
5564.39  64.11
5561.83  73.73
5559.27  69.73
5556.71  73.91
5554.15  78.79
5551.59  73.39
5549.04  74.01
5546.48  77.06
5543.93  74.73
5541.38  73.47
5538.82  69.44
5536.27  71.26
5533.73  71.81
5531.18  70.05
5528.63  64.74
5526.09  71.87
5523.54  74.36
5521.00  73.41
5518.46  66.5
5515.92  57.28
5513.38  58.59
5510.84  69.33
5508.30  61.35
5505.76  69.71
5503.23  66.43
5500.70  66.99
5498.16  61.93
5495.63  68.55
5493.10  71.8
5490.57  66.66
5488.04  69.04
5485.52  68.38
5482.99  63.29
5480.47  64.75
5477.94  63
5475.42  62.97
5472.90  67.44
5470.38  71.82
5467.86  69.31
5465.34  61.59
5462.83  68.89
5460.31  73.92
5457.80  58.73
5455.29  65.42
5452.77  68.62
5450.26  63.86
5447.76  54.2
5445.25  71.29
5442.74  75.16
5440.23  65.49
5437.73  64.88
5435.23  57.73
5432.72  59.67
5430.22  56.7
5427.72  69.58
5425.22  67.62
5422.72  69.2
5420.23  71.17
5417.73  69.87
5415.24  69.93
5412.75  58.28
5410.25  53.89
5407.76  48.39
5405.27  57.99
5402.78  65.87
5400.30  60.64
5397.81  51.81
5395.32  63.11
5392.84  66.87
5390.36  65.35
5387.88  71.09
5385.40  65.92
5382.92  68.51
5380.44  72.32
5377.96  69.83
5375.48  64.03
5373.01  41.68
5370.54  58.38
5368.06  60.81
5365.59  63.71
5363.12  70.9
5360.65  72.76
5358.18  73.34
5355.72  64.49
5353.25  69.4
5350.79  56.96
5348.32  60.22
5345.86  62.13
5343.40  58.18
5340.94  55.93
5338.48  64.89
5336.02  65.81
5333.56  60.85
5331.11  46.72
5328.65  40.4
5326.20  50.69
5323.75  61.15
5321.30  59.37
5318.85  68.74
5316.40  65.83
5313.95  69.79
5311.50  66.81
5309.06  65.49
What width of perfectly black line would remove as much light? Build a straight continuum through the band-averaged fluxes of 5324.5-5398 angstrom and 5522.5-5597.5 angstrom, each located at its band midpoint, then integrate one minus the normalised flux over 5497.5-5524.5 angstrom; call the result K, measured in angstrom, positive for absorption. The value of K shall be 0.7 angstrom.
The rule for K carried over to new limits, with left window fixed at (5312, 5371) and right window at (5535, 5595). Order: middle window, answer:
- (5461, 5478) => -0.2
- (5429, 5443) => 0.6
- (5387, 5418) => 1.2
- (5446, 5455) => 0.3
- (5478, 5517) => 0.9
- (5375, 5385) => -0.9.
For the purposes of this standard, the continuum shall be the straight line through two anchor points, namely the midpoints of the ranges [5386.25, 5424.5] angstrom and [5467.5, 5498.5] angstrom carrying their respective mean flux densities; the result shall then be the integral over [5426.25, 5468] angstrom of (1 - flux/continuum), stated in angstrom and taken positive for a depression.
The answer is 0.1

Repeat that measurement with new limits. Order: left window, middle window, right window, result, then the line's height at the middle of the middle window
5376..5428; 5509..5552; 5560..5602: -2.6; 65.9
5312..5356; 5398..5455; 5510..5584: 0.8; 64.3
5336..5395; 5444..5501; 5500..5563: 1.6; 68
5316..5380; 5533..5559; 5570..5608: -3.2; 65.5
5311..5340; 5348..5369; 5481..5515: -1.7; 61.1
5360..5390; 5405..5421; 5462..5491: 1.0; 65.4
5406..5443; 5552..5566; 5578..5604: -1.4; 65.5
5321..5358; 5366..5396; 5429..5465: -1.4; 61.1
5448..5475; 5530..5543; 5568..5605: -1.0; 66.2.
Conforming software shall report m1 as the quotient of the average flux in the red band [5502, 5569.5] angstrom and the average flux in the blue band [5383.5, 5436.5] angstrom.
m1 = 1.11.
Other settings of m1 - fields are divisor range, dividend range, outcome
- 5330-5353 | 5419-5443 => 1.10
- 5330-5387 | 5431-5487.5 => 1.04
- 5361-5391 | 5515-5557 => 1.11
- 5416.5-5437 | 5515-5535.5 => 1.06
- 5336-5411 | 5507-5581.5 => 1.11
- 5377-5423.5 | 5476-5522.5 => 1.03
